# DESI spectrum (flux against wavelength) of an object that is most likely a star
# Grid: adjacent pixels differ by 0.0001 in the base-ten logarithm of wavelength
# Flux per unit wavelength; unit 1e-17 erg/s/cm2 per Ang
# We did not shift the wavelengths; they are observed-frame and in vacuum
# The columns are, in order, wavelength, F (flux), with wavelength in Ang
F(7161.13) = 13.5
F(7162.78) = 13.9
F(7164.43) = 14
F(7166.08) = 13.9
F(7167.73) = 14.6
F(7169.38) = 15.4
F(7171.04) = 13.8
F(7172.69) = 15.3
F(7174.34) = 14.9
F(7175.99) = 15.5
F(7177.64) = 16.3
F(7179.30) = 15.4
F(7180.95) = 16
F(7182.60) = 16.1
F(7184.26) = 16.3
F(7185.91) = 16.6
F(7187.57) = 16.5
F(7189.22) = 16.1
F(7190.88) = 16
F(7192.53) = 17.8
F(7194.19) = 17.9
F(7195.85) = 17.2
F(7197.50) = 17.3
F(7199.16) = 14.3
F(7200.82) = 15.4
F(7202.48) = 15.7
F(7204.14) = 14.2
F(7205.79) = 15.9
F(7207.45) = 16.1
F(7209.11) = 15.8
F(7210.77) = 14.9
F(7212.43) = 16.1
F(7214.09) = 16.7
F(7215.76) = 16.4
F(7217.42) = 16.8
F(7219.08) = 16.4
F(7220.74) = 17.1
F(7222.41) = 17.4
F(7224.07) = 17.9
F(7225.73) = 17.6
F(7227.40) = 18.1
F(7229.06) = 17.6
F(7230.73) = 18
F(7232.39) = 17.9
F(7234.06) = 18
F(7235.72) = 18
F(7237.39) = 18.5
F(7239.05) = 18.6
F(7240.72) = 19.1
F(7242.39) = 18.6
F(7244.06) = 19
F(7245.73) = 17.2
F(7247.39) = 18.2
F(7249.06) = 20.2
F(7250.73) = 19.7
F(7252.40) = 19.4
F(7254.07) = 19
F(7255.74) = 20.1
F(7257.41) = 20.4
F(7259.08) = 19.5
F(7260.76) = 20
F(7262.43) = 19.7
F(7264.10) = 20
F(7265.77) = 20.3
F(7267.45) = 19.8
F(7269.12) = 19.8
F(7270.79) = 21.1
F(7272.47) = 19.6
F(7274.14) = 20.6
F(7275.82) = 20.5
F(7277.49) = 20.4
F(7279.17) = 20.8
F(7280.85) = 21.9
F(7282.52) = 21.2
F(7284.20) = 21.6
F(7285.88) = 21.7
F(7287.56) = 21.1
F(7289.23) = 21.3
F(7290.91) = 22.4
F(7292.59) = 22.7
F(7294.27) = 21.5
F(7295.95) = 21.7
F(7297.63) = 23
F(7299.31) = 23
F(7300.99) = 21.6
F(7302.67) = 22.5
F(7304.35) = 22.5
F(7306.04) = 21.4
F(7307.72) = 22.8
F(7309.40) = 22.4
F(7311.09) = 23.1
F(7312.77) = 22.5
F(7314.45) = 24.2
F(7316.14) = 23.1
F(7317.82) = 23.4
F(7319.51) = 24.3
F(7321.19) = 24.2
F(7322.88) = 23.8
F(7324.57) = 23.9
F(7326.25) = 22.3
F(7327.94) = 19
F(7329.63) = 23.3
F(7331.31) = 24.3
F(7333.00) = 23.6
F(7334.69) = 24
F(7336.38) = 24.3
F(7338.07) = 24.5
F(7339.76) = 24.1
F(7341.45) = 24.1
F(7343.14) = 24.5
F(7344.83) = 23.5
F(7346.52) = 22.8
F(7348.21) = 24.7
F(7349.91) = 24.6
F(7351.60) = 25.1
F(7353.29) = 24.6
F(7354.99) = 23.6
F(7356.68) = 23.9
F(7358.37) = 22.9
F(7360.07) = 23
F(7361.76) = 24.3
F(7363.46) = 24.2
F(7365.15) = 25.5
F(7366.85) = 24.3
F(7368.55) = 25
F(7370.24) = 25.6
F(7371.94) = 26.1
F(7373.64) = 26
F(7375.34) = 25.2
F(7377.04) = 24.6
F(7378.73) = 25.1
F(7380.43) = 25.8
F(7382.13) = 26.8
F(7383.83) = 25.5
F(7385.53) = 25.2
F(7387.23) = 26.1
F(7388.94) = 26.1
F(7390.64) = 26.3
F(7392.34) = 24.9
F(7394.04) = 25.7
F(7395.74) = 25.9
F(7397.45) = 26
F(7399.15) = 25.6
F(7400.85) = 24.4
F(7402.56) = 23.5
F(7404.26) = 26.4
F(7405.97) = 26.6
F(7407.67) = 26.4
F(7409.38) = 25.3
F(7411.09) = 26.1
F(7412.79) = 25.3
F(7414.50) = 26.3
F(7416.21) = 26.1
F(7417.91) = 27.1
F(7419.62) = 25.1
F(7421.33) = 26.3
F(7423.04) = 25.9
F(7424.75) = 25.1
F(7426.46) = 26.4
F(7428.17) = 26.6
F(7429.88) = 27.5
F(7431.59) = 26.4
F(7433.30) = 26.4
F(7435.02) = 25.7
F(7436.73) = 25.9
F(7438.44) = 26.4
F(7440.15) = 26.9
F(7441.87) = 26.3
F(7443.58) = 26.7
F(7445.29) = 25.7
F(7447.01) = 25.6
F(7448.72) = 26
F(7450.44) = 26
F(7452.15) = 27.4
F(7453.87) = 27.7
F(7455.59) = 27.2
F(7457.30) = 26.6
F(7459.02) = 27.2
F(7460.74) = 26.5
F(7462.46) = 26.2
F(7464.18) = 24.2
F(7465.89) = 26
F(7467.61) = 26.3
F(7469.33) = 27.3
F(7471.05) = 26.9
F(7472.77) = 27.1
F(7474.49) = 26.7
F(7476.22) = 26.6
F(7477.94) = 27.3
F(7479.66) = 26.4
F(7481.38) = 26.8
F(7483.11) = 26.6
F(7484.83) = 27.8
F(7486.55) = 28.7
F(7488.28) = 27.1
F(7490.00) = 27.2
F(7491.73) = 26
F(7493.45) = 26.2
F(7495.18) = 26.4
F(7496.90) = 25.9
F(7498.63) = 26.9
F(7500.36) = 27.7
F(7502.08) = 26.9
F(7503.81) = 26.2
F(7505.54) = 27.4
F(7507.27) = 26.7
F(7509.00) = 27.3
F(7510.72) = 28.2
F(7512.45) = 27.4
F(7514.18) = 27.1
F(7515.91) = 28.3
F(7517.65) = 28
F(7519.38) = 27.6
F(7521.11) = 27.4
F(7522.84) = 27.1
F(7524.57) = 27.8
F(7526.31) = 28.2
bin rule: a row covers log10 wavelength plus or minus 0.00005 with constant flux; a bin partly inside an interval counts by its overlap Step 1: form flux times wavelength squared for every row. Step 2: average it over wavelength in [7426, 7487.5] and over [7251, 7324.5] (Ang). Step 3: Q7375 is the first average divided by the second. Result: 1.29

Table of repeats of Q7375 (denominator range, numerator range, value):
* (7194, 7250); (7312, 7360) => 1.42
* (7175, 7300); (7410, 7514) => 1.53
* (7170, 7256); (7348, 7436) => 1.57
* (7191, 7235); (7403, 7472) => 1.67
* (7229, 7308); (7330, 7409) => 1.26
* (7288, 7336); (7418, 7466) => 1.20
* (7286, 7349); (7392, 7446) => 1.16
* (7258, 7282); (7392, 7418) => 1.31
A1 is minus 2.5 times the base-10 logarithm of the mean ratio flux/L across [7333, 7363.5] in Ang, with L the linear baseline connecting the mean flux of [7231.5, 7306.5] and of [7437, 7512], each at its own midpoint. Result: -0.06 mag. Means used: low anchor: 20.3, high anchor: 26.7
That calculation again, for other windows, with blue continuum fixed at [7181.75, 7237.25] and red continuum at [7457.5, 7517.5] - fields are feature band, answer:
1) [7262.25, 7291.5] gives -0.09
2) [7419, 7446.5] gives -0.06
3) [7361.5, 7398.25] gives -0.11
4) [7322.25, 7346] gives -0.11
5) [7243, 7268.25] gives -0.06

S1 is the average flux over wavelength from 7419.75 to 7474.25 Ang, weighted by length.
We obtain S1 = 26.4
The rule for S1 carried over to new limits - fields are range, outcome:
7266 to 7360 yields 22.6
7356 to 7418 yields 25.4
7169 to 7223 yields 16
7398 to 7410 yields 25.5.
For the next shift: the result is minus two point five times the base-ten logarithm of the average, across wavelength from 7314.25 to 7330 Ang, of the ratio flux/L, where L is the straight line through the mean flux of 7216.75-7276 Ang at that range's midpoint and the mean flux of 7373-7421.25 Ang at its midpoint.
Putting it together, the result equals -0.04 mag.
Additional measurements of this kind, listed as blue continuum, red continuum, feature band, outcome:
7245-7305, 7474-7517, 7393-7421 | -0.05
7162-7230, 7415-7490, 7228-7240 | -0.03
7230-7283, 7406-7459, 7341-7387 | -0.05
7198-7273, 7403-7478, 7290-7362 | -0.08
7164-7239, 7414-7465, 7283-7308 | -0.09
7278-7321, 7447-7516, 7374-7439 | -0.04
